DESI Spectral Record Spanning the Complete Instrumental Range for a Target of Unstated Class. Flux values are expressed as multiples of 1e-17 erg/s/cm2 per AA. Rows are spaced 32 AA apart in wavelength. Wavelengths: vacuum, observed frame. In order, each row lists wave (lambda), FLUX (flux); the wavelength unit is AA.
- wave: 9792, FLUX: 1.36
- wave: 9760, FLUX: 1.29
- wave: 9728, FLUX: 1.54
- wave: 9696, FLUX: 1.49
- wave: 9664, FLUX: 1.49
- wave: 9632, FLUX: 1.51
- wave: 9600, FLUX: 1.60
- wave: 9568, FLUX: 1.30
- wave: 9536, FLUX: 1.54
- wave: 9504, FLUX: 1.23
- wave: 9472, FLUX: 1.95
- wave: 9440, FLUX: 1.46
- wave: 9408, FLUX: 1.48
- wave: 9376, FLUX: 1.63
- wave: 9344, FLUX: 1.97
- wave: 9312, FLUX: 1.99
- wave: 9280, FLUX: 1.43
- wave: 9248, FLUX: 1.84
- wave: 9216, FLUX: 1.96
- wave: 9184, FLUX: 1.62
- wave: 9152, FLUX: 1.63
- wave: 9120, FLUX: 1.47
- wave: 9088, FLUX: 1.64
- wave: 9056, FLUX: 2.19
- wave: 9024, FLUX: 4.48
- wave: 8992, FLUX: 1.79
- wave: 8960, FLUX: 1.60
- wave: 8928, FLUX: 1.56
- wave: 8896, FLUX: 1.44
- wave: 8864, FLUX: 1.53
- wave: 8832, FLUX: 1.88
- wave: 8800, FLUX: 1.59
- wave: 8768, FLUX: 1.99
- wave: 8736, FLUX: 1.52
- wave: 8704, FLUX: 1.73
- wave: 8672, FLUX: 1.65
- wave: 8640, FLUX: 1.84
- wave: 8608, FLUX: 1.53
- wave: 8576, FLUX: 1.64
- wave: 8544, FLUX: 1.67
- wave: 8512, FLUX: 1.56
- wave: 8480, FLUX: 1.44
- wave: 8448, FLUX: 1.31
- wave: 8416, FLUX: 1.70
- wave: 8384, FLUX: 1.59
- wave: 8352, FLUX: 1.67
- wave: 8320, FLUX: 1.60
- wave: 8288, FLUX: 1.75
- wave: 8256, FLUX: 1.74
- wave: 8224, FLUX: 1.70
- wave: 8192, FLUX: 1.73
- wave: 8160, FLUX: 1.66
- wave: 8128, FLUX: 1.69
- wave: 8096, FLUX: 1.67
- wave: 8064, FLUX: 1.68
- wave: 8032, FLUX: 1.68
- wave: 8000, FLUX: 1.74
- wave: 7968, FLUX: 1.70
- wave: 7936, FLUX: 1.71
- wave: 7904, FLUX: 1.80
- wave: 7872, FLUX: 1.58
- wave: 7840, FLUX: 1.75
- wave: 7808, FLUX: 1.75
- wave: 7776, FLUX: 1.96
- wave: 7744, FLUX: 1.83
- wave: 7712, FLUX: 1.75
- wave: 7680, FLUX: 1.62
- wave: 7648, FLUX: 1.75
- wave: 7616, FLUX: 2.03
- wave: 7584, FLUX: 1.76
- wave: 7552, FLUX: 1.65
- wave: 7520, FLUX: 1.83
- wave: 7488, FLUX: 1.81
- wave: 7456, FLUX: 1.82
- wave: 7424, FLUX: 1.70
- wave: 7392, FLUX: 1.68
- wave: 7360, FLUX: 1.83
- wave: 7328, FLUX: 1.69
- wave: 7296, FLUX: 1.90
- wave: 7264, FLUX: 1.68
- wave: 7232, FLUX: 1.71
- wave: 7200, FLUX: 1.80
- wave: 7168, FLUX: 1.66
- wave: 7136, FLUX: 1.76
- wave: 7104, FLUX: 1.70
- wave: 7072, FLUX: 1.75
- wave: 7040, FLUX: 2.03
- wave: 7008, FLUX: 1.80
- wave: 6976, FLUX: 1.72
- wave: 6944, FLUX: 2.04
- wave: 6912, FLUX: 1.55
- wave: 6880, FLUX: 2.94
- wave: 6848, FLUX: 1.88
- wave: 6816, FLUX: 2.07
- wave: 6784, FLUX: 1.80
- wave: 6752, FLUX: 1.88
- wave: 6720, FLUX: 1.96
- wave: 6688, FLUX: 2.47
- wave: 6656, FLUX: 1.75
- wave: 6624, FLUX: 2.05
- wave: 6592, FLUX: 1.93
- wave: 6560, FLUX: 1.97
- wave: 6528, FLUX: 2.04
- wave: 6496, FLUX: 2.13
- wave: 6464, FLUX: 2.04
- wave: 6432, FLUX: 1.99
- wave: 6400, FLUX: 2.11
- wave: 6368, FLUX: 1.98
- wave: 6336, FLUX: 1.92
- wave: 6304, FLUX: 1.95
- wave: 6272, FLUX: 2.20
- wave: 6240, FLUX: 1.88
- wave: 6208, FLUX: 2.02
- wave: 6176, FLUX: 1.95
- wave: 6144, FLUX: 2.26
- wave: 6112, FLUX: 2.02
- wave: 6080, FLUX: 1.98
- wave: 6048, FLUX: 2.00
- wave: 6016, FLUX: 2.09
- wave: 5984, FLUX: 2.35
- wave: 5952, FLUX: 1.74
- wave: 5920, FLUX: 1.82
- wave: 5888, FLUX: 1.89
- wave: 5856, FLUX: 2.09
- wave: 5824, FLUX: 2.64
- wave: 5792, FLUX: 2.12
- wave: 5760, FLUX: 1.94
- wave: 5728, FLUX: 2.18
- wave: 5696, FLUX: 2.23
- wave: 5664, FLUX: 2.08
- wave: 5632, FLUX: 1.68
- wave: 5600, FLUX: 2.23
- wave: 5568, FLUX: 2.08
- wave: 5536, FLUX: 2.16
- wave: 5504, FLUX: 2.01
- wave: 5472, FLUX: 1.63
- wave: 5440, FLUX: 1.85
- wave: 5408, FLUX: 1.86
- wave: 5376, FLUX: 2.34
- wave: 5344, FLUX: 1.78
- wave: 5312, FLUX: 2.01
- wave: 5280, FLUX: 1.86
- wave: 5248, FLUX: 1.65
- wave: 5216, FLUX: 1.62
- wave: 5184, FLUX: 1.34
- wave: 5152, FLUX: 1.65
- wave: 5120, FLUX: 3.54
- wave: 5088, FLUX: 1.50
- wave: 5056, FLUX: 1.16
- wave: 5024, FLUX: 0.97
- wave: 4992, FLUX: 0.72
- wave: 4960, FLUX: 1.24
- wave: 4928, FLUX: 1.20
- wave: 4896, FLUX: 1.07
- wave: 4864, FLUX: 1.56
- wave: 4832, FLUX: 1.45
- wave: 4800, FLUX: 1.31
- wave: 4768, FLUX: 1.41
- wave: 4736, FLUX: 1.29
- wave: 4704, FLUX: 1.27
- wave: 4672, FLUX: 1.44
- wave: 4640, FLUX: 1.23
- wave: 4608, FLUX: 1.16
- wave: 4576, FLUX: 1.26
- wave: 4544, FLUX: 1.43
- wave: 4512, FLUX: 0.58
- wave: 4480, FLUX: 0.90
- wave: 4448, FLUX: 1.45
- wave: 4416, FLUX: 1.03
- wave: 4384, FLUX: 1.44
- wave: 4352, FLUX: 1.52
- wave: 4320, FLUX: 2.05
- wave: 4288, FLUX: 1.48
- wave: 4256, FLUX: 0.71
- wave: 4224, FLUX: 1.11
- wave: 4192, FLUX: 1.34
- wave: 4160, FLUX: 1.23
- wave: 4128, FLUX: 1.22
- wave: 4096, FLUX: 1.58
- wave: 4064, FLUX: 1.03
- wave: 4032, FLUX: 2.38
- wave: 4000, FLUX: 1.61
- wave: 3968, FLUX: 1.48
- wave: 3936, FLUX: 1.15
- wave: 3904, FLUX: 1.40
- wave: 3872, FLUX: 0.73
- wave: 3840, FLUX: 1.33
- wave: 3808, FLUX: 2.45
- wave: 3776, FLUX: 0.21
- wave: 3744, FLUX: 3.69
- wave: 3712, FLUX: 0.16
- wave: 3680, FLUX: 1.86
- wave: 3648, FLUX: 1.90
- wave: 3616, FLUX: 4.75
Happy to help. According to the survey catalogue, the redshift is 0.373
